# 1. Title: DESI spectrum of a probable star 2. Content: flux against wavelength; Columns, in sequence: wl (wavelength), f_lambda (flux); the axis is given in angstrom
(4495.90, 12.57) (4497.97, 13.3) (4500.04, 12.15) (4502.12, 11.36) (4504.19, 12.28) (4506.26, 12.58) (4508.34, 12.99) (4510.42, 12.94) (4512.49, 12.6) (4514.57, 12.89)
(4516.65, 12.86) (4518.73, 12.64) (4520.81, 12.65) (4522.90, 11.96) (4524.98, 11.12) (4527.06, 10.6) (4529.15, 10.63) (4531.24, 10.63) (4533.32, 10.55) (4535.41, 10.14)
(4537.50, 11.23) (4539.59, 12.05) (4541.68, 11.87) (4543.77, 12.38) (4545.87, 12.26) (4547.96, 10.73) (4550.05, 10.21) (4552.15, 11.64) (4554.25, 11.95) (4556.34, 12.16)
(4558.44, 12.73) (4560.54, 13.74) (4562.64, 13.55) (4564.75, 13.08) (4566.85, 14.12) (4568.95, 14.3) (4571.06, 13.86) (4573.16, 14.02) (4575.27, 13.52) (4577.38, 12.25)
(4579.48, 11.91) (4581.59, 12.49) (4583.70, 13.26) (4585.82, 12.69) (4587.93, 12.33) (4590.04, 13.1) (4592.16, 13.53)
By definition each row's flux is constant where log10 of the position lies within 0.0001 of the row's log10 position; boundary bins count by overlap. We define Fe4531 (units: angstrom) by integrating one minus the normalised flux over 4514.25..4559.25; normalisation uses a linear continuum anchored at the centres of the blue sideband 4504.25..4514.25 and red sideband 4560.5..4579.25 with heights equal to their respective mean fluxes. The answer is 5.1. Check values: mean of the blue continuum 12.7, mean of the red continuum 13.5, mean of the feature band 11.6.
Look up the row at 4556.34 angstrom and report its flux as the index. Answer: 12.16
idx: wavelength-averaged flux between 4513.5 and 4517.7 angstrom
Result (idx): 12.9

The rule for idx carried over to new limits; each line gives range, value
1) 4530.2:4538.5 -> 10.6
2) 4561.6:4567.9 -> 13.6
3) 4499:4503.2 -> 11.8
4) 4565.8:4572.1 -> 14.1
